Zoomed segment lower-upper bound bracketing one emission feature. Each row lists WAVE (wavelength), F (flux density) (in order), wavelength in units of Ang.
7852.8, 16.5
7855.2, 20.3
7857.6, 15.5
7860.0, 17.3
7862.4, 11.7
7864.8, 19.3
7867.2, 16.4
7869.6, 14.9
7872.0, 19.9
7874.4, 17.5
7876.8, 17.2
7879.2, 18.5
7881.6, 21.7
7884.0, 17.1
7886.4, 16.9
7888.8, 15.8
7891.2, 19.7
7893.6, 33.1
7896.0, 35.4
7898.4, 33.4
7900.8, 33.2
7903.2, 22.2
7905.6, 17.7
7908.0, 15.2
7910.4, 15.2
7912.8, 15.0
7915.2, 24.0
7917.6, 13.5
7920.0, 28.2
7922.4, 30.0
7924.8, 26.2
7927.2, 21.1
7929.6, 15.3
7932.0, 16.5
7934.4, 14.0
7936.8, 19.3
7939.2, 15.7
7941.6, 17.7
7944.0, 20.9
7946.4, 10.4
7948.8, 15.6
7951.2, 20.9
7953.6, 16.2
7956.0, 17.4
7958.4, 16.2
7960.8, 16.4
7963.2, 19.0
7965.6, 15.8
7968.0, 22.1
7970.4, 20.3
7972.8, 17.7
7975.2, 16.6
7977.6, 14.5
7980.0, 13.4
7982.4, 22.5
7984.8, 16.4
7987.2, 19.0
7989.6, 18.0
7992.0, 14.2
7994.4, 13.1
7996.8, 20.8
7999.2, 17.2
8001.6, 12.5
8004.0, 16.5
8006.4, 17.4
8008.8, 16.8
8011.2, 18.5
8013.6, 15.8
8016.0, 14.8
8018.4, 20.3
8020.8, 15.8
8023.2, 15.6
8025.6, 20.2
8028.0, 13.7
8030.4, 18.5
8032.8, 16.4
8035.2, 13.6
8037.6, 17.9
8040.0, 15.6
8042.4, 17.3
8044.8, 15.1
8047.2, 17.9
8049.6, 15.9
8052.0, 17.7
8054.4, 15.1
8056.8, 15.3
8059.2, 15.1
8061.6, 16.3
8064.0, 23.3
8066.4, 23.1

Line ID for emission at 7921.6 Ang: [N II] 6583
